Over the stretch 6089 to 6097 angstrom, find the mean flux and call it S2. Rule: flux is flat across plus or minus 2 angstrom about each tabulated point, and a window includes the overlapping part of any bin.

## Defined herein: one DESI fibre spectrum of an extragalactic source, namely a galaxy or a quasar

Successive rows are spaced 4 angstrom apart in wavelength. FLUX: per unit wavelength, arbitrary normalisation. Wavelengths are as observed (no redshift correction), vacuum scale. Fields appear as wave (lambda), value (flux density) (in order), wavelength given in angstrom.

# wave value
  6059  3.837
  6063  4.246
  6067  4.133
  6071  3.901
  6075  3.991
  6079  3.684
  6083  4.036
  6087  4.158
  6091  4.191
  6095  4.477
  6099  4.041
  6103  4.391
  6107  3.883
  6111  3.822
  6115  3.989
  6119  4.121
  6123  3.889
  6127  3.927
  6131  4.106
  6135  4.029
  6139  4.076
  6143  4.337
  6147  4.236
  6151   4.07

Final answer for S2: 4.33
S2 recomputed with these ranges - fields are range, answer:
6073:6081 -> 3.84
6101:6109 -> 4.14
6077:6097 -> 4.11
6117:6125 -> 4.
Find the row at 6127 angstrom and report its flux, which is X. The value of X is 3.927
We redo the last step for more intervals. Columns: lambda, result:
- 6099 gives 4.041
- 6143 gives 4.337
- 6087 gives 4.158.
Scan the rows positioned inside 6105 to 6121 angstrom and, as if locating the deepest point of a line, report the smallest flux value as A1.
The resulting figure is 3.822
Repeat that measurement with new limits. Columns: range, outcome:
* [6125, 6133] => 3.927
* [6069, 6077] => 3.901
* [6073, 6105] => 3.684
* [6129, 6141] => 4.029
